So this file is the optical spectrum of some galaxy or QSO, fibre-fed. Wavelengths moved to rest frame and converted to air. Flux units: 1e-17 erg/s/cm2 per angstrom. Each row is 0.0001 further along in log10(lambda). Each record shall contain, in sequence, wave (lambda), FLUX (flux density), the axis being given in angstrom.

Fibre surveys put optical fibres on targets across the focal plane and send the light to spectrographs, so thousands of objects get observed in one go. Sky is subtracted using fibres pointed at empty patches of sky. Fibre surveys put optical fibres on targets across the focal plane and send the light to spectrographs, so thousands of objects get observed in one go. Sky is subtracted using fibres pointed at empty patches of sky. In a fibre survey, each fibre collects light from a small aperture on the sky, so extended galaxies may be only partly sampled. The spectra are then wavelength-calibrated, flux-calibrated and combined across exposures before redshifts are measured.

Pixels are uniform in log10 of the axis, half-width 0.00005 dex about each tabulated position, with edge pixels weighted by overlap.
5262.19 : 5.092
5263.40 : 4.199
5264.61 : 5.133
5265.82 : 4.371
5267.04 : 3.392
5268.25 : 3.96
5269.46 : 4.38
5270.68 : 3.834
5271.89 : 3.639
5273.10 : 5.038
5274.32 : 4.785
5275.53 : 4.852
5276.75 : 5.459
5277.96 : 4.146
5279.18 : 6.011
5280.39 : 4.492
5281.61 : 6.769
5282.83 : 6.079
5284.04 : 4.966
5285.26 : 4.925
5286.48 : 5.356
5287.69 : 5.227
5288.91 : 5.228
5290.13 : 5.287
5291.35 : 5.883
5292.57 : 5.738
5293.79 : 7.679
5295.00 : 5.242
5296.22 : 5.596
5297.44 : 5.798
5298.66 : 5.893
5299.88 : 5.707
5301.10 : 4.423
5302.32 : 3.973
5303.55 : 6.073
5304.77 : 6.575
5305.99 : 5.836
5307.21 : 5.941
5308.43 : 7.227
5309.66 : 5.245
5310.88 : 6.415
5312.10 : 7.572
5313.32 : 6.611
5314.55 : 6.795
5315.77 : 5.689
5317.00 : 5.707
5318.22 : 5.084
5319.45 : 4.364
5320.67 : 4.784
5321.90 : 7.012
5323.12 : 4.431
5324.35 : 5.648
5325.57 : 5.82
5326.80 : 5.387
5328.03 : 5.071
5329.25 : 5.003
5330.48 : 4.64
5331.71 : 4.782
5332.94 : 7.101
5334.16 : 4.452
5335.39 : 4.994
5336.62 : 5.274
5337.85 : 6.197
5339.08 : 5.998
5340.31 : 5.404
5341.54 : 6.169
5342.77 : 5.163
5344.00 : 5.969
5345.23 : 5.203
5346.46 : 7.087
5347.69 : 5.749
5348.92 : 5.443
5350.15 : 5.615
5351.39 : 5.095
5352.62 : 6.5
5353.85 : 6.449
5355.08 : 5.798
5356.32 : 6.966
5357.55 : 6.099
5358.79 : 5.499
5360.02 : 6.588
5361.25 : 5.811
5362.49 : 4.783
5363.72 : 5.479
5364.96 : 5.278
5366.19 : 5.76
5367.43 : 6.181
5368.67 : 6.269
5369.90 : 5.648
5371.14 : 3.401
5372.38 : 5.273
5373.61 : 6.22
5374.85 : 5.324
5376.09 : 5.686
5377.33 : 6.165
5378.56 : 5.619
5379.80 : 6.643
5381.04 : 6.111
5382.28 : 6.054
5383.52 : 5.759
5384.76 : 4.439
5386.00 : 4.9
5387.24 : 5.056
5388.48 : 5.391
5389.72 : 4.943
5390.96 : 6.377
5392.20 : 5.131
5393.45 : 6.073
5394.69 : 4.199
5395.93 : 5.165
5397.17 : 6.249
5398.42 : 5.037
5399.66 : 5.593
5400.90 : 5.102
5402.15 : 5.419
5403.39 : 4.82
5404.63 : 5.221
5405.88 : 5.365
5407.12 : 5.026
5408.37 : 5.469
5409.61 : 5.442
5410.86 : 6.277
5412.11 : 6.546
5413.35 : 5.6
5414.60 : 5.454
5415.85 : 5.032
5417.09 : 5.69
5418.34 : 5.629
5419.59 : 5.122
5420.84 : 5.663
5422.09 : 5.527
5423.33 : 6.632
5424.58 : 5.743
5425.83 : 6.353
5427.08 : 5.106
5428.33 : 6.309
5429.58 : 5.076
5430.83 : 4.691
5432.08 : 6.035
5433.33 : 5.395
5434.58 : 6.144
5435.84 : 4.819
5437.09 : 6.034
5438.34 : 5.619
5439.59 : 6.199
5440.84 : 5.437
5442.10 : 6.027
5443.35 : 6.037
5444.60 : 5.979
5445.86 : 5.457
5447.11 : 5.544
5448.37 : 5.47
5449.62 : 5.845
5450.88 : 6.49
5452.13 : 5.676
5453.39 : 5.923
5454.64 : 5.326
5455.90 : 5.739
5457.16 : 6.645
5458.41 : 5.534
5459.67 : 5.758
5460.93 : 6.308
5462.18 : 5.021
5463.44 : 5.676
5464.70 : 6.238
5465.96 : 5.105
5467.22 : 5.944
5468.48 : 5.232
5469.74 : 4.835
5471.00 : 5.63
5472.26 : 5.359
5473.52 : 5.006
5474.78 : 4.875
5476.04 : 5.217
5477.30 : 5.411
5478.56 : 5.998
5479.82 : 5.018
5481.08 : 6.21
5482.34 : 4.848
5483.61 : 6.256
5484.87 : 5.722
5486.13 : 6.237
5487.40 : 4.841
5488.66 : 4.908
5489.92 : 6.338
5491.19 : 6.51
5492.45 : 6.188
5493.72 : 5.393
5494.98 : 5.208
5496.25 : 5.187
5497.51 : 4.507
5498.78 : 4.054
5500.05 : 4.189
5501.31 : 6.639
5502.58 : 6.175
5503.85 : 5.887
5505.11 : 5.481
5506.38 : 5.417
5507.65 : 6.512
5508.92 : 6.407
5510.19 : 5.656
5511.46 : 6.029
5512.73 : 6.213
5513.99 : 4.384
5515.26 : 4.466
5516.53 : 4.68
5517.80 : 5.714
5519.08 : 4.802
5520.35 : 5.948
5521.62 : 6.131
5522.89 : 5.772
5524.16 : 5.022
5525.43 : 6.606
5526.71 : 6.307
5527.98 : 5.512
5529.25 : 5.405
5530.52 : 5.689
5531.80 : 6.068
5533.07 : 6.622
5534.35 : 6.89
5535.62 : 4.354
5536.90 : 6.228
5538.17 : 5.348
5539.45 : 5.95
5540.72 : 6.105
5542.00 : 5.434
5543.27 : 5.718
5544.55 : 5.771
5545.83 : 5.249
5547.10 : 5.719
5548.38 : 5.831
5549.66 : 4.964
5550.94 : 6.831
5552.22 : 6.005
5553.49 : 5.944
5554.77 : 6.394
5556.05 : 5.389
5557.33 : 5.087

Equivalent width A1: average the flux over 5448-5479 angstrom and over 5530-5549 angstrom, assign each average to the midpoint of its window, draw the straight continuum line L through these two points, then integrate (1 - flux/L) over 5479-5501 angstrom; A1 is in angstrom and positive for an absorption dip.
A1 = 1.0 angstrom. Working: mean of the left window 5.61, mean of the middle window 5.41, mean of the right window 5.8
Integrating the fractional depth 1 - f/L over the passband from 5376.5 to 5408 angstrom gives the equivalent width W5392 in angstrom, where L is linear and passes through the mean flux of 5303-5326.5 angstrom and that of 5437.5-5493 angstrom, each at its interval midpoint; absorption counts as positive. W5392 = 1.98 angstrom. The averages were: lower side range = 5.93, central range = 5.44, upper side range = 5.67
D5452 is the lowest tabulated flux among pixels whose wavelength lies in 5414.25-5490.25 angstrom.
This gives 4.691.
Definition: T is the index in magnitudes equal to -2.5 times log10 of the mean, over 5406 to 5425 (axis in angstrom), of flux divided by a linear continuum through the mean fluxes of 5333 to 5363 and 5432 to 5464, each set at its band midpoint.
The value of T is 0.024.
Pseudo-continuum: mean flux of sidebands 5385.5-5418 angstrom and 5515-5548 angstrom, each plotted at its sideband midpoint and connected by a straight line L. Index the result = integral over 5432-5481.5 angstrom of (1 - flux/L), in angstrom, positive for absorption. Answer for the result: -1.08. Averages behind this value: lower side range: 5.41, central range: 5.65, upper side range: 5.69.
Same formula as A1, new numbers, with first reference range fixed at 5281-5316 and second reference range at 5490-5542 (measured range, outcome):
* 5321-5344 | 1.4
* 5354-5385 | 0.3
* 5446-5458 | -0.3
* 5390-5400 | 0.5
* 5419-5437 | 0.3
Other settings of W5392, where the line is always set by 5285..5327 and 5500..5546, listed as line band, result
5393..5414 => 1.04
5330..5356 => 0.17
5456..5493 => 0.68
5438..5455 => -0.22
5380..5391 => 0.54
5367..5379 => 0.33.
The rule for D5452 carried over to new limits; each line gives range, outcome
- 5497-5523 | 4.054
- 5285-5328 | 3.973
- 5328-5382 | 3.401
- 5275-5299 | 4.146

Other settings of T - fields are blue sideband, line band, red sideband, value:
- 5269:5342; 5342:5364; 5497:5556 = -0.06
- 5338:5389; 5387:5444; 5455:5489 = 0.01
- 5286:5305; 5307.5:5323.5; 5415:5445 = -0.06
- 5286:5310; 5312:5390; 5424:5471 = 0.01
